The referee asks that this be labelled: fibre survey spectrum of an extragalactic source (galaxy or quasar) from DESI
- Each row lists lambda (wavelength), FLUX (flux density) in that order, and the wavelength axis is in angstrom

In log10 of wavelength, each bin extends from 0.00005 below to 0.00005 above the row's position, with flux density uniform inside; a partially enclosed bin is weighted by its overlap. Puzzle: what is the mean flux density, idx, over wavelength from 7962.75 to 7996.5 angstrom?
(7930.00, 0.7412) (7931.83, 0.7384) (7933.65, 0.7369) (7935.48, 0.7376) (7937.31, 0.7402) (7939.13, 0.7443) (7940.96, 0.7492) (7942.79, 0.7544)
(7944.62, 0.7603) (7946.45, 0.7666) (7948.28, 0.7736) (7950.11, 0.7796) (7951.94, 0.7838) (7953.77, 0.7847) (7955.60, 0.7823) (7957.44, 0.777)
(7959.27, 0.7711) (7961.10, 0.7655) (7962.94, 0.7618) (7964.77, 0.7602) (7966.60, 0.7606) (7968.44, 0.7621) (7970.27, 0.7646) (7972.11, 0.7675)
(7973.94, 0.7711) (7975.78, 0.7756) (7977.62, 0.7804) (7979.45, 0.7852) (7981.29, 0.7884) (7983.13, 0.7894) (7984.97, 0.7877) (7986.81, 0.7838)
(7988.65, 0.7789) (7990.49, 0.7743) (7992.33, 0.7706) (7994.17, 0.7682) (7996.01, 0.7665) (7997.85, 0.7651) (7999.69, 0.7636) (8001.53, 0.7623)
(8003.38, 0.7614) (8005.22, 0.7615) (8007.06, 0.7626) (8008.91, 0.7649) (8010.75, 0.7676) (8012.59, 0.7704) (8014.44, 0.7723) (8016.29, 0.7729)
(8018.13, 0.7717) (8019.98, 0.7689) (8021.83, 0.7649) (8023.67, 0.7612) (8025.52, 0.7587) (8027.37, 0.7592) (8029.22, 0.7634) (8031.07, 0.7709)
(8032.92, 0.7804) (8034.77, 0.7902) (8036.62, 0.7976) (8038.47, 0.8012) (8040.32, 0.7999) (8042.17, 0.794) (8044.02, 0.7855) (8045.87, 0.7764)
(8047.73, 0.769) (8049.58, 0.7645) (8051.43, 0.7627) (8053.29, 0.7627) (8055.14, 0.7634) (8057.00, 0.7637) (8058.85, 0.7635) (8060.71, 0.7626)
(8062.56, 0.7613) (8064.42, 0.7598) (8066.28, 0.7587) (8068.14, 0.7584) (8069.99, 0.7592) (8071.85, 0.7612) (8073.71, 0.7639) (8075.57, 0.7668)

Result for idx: 0.774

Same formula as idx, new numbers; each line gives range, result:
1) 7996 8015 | 0.765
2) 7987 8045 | 0.773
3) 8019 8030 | 0.762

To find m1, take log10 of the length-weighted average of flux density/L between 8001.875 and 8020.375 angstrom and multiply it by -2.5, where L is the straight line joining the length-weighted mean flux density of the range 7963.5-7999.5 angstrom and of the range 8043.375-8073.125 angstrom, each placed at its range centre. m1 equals 0.00 mag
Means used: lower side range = 0.773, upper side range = 0.764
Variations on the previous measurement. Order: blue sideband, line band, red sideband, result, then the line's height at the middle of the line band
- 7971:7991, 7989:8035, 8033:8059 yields 0.02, 0.779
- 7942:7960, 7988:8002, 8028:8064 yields 0.01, 0.774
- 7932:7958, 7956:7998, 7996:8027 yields -0.01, 0.763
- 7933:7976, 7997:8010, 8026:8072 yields 0.01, 0.768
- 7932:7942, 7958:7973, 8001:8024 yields -0.02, 0.751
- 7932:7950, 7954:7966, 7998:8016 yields -0.02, 0.756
